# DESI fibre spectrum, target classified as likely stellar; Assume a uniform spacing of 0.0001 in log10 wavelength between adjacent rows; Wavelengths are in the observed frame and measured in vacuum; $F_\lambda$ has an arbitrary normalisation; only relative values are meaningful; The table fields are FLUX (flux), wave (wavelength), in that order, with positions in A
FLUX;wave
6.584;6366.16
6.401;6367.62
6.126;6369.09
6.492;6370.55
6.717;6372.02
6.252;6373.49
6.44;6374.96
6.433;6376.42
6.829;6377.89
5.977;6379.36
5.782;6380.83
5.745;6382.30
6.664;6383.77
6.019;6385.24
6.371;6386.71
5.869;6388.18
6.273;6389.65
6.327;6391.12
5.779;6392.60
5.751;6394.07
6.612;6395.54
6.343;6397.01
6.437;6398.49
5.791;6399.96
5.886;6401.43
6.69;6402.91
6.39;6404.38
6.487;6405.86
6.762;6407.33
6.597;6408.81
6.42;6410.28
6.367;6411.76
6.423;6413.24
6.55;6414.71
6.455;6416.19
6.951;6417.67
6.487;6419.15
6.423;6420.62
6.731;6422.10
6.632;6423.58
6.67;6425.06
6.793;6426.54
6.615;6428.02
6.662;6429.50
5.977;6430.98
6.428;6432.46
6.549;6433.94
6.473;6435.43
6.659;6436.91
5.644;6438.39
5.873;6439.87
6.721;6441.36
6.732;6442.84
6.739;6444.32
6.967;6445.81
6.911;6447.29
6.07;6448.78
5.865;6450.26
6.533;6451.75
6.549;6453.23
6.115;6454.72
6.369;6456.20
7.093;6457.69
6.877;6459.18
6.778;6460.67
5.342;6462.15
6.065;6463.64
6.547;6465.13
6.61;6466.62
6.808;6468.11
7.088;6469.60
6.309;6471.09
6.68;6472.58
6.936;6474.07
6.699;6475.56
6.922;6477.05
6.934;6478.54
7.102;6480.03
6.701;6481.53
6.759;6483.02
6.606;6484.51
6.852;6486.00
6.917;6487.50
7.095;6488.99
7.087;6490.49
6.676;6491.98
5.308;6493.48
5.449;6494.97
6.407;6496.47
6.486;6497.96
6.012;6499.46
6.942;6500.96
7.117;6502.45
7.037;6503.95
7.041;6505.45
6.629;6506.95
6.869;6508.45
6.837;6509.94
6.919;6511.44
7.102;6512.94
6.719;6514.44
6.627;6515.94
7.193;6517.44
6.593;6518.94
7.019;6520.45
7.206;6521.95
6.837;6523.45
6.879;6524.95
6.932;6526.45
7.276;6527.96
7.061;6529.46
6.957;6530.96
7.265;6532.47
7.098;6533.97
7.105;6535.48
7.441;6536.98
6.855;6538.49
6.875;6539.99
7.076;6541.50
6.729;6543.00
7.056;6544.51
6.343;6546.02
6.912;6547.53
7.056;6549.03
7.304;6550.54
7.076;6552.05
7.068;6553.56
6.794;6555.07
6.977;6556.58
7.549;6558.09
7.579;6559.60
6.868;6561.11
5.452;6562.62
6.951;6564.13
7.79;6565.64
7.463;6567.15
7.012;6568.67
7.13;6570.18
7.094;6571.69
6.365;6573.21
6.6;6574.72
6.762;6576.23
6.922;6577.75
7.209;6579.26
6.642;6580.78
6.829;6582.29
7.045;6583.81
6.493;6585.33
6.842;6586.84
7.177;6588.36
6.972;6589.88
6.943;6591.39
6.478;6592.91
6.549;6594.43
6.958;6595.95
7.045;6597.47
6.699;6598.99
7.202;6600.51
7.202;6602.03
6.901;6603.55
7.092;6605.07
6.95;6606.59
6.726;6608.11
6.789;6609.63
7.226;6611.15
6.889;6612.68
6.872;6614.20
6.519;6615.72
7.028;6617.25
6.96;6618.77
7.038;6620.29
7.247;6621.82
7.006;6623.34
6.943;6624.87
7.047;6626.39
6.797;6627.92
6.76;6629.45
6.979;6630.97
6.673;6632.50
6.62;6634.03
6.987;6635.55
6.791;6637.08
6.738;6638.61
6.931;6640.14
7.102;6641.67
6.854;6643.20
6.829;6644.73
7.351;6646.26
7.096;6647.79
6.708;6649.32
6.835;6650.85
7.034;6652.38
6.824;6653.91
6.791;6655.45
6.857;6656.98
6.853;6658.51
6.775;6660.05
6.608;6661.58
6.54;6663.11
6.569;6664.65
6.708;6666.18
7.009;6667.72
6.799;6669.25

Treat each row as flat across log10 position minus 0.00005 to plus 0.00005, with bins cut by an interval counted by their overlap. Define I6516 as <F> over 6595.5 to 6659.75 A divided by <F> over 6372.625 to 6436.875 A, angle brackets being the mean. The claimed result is 1.09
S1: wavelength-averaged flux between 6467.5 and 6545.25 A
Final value 6.83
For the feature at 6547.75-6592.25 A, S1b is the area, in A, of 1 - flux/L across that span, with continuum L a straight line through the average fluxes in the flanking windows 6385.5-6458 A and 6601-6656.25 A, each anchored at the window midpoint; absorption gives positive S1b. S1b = -1.2 A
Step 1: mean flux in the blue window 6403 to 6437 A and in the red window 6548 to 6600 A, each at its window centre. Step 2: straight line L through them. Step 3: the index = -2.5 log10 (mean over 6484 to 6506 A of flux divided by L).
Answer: 0.02 mag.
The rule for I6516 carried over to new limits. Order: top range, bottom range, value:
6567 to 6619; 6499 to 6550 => 0.99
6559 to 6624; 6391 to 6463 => 1.08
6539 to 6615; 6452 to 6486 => 1.04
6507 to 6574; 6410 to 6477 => 1.07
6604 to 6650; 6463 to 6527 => 1.03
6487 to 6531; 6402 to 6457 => 1.04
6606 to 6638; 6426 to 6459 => 1.07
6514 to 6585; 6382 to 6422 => 1.10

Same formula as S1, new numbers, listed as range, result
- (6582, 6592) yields 6.9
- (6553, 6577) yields 6.96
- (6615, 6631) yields 6.94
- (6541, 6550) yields 6.87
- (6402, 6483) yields 6.55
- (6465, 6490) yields 6.81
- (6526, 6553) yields 7.02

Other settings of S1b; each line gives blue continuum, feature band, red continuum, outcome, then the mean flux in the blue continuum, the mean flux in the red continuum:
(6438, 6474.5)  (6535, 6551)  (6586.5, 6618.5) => -0.5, 6.49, 6.91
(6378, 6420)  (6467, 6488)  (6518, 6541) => -0.2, 6.3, 7.03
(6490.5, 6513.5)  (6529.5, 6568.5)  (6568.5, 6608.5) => -1.6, 6.6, 6.88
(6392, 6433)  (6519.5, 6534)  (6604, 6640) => -0.8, 6.44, 6.9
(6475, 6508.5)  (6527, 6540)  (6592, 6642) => -0.7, 6.68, 6.9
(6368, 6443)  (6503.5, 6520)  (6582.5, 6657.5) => -0.6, 6.37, 6.91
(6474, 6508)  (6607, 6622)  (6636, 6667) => -0.3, 6.68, 6.84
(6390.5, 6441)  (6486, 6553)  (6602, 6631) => -1.7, 6.4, 6.94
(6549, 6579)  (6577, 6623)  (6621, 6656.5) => 0.2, 6.99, 6.91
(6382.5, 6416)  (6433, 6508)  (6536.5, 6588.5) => 0.1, 6.3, 6.95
